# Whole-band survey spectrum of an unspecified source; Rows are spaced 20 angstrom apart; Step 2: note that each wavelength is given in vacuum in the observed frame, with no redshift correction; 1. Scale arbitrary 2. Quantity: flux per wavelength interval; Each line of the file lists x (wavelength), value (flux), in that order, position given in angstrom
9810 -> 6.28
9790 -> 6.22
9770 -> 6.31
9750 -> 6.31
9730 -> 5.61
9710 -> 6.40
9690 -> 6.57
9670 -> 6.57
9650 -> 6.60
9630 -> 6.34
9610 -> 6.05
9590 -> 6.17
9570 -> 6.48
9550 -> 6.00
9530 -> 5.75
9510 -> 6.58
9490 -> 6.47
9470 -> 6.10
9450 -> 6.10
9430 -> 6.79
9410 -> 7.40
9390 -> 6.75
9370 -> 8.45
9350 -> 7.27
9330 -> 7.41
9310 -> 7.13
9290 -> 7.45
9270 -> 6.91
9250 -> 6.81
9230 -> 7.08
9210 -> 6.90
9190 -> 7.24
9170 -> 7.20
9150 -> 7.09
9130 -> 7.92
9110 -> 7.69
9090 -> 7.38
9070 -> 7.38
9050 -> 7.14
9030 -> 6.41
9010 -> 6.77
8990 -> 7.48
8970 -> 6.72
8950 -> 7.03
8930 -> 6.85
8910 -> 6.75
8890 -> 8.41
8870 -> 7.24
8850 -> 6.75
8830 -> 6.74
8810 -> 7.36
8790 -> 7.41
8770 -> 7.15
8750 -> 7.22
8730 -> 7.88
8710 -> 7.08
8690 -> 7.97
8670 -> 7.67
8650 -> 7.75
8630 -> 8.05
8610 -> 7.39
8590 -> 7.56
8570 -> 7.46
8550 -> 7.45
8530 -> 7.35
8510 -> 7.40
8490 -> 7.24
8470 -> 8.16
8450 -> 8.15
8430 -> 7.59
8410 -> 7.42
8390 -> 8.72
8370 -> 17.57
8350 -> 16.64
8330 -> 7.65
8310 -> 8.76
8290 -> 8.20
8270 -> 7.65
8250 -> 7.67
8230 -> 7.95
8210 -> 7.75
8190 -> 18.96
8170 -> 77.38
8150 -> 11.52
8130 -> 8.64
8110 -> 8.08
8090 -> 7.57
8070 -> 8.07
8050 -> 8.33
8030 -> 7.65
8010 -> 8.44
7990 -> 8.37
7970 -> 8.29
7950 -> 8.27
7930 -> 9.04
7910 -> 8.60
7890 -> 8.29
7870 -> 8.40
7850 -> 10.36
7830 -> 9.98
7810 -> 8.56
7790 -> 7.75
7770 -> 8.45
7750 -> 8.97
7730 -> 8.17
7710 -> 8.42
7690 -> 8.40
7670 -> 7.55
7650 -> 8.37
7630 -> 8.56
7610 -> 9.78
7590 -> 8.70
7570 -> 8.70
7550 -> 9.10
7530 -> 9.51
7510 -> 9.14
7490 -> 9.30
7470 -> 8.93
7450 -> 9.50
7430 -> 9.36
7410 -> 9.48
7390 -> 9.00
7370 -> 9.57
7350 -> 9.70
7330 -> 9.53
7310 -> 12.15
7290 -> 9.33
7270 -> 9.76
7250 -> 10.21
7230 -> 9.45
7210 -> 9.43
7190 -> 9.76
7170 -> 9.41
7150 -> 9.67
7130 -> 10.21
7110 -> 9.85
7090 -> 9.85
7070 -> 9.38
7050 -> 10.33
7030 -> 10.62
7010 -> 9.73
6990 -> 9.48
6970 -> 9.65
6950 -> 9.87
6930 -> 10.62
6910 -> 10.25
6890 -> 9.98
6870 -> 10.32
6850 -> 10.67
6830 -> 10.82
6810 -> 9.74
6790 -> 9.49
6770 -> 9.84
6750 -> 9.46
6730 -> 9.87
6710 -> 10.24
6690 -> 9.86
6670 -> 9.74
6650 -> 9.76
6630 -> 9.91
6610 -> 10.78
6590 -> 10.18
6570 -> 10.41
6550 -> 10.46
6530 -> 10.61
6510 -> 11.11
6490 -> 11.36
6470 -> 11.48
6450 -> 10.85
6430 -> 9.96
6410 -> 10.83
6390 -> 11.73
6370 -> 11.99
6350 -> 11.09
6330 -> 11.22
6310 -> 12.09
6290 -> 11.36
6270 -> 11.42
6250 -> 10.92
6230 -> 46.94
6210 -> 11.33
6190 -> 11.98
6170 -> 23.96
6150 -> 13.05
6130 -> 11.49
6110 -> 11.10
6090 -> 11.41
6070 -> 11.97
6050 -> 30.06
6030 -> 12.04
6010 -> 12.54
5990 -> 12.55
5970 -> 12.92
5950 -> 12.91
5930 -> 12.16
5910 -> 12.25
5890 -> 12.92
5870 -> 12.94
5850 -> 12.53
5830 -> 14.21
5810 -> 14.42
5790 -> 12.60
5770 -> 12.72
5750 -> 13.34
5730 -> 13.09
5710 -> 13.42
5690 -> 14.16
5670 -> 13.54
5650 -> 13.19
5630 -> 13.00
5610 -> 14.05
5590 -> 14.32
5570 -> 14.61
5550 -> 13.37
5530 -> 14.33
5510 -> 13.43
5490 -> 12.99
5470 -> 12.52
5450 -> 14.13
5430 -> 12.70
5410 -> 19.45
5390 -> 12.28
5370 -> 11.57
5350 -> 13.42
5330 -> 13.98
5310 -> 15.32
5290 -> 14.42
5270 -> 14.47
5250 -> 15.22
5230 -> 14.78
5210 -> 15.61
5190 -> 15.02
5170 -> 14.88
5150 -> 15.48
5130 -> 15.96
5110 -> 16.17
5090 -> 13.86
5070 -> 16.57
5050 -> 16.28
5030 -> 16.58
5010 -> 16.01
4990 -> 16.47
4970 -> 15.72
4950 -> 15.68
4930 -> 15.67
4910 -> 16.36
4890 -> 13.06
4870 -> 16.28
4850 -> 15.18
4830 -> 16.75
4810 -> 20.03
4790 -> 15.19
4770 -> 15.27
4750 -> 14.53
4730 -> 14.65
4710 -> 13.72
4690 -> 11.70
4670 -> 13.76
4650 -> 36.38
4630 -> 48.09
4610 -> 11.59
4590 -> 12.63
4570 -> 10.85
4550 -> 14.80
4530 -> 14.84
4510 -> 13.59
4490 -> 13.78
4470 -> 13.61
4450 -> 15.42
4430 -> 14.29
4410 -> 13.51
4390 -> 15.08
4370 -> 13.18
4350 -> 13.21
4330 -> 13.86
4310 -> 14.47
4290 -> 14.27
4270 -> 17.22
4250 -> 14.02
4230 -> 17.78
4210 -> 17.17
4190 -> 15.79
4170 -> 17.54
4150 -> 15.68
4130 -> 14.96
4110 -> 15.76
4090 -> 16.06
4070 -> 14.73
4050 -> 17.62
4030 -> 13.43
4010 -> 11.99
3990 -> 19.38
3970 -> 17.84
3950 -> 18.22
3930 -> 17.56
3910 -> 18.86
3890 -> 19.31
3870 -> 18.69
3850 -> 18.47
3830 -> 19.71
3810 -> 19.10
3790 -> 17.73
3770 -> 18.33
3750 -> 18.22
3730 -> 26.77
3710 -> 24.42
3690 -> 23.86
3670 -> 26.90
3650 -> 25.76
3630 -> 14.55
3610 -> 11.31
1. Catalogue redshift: 0.244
